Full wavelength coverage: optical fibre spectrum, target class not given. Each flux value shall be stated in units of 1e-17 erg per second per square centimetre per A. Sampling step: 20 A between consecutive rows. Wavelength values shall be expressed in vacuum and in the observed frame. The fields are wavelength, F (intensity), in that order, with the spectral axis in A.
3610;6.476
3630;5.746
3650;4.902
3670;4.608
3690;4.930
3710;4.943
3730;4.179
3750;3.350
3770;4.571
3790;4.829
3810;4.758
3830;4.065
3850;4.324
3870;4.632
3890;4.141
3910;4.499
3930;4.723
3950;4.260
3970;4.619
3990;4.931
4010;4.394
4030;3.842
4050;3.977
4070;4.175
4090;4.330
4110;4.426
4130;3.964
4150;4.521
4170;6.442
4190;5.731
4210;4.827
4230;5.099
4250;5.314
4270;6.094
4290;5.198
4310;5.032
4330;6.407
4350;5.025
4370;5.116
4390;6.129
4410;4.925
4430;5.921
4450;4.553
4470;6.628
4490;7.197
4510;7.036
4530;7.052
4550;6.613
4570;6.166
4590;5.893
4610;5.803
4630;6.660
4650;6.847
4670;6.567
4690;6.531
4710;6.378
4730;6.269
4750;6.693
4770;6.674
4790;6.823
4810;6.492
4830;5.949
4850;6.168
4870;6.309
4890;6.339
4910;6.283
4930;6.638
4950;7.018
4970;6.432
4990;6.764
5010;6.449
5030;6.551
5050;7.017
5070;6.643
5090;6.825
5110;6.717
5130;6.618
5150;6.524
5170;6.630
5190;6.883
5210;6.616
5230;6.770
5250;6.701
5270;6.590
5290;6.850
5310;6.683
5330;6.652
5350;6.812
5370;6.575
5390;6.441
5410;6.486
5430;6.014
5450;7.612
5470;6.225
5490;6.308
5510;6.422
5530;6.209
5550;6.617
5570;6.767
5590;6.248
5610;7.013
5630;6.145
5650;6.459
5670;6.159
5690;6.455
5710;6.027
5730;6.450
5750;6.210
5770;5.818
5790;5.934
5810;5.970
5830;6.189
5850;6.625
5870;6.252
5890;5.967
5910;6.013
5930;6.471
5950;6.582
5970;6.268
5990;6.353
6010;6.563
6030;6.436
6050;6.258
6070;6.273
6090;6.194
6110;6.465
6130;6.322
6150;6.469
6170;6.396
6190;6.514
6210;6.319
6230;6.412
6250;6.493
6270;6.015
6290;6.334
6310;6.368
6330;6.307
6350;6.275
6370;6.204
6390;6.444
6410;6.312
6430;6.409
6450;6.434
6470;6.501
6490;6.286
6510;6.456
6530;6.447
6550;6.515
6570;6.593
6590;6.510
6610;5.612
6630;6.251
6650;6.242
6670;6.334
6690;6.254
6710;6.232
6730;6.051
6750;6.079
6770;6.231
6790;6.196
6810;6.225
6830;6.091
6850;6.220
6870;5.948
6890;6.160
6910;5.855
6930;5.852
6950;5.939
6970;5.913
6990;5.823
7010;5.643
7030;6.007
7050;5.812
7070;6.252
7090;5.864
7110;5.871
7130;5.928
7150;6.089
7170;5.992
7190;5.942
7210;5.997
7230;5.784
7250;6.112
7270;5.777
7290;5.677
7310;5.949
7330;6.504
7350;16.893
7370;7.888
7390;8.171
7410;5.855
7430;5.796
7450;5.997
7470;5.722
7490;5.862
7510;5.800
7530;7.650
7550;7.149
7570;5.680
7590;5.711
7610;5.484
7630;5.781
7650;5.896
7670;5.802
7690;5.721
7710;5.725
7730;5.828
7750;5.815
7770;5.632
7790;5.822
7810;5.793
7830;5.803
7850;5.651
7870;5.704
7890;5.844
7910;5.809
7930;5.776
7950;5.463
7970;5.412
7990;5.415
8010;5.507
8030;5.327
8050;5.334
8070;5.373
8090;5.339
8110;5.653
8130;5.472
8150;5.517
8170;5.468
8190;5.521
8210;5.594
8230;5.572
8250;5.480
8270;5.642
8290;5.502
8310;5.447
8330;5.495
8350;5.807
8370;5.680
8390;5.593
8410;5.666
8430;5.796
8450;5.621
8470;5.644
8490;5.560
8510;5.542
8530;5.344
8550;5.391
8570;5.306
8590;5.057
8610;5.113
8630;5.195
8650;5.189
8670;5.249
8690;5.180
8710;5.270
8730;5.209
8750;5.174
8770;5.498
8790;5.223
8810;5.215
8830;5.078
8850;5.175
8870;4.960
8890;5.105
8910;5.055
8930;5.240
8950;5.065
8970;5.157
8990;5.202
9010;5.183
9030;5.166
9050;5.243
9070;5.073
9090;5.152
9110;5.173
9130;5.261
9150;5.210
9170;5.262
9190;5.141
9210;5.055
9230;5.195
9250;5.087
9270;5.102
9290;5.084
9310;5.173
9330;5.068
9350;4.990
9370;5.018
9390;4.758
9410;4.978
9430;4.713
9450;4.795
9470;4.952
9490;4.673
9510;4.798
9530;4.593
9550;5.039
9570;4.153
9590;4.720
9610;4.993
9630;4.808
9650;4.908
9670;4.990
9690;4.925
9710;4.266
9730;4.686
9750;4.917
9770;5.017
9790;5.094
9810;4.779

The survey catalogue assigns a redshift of 0.12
